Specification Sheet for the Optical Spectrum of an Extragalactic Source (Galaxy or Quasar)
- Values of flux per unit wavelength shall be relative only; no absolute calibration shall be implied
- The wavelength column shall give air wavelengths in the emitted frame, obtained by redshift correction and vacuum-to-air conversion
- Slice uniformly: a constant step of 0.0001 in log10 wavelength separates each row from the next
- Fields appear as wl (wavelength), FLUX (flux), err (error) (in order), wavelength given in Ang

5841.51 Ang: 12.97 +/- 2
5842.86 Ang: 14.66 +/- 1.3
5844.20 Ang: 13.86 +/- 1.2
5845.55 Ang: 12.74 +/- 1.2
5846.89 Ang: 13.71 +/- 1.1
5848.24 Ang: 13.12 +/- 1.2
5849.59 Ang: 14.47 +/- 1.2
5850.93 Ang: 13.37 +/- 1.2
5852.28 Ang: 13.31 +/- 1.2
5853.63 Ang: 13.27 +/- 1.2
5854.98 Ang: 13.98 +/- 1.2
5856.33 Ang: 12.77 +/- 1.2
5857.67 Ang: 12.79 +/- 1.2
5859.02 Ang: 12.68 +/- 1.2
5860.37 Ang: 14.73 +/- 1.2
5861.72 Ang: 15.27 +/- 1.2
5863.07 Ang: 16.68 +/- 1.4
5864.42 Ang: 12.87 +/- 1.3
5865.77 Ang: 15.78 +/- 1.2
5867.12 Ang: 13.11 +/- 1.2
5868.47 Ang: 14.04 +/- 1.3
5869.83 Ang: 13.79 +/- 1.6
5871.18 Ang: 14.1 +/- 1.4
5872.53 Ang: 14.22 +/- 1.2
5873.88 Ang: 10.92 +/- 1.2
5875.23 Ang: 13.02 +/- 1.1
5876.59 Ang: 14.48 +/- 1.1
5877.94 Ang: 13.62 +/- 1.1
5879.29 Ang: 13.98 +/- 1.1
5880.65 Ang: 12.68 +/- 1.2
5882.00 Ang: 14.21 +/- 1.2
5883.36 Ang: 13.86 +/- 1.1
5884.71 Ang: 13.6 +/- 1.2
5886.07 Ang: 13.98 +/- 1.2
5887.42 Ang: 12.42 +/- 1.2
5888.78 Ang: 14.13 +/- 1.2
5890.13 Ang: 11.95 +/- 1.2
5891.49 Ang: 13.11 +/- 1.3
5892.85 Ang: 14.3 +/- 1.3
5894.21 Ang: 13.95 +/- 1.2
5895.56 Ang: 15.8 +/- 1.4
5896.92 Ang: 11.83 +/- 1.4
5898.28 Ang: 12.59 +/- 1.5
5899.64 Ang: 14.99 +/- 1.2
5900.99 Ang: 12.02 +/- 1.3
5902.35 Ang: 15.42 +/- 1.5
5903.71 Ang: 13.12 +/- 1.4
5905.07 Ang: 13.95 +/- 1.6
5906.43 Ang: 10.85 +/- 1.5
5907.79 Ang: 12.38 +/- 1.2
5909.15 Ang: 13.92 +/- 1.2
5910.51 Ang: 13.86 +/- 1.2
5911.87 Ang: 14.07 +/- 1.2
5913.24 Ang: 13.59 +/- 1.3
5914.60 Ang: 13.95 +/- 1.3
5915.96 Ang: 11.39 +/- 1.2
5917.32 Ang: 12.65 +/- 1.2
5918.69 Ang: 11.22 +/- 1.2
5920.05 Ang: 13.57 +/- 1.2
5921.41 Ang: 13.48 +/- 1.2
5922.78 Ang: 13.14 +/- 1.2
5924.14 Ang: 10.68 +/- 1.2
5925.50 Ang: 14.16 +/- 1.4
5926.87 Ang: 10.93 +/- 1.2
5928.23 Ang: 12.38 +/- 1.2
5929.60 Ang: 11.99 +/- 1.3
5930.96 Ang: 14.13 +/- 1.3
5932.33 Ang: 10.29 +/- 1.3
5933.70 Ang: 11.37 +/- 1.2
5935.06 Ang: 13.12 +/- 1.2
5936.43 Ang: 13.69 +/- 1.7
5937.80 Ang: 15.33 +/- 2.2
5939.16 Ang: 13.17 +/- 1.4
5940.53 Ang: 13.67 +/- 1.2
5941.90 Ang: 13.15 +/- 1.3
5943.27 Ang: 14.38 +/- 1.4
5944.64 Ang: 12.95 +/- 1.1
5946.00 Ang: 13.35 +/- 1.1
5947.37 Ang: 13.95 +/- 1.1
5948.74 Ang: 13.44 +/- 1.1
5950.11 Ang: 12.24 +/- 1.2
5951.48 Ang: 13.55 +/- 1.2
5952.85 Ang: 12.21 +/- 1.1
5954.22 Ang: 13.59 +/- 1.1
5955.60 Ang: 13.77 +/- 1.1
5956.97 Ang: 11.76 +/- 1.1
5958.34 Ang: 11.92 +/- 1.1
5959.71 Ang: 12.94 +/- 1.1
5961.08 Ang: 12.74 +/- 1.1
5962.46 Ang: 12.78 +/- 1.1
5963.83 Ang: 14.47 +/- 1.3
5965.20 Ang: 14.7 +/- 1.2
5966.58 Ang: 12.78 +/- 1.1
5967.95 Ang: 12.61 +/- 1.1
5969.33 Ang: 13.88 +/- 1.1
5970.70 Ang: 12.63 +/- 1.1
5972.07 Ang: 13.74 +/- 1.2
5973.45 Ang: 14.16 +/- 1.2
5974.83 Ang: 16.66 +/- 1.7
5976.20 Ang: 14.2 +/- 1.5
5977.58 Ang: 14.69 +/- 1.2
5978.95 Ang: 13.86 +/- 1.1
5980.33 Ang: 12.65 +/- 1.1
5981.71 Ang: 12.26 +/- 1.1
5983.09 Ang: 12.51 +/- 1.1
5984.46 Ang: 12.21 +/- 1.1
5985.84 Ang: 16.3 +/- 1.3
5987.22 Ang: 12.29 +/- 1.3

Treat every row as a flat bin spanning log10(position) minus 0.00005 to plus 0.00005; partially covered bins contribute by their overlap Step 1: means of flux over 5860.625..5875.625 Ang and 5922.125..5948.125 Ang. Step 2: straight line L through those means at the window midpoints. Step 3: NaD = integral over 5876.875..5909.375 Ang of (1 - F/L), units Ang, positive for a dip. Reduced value 0.4 Ang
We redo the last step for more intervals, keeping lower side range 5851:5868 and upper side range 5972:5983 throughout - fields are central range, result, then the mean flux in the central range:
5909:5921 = 0.71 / 13.1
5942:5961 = 1.19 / 13.1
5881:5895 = 0.38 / 13.6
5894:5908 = 0.57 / 13.4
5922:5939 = 1.60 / 12.6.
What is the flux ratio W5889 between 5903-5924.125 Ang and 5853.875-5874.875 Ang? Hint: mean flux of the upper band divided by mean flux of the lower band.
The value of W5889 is 0.94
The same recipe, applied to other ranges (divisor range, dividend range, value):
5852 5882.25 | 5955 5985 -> 0.97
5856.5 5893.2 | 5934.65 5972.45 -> 0.97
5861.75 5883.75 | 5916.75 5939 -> 0.91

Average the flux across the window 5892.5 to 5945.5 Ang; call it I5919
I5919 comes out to 13.1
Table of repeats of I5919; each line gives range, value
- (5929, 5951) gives 13.2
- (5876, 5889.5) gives 13.7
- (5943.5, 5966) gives 13.2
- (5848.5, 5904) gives 13.7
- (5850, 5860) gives 13.3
